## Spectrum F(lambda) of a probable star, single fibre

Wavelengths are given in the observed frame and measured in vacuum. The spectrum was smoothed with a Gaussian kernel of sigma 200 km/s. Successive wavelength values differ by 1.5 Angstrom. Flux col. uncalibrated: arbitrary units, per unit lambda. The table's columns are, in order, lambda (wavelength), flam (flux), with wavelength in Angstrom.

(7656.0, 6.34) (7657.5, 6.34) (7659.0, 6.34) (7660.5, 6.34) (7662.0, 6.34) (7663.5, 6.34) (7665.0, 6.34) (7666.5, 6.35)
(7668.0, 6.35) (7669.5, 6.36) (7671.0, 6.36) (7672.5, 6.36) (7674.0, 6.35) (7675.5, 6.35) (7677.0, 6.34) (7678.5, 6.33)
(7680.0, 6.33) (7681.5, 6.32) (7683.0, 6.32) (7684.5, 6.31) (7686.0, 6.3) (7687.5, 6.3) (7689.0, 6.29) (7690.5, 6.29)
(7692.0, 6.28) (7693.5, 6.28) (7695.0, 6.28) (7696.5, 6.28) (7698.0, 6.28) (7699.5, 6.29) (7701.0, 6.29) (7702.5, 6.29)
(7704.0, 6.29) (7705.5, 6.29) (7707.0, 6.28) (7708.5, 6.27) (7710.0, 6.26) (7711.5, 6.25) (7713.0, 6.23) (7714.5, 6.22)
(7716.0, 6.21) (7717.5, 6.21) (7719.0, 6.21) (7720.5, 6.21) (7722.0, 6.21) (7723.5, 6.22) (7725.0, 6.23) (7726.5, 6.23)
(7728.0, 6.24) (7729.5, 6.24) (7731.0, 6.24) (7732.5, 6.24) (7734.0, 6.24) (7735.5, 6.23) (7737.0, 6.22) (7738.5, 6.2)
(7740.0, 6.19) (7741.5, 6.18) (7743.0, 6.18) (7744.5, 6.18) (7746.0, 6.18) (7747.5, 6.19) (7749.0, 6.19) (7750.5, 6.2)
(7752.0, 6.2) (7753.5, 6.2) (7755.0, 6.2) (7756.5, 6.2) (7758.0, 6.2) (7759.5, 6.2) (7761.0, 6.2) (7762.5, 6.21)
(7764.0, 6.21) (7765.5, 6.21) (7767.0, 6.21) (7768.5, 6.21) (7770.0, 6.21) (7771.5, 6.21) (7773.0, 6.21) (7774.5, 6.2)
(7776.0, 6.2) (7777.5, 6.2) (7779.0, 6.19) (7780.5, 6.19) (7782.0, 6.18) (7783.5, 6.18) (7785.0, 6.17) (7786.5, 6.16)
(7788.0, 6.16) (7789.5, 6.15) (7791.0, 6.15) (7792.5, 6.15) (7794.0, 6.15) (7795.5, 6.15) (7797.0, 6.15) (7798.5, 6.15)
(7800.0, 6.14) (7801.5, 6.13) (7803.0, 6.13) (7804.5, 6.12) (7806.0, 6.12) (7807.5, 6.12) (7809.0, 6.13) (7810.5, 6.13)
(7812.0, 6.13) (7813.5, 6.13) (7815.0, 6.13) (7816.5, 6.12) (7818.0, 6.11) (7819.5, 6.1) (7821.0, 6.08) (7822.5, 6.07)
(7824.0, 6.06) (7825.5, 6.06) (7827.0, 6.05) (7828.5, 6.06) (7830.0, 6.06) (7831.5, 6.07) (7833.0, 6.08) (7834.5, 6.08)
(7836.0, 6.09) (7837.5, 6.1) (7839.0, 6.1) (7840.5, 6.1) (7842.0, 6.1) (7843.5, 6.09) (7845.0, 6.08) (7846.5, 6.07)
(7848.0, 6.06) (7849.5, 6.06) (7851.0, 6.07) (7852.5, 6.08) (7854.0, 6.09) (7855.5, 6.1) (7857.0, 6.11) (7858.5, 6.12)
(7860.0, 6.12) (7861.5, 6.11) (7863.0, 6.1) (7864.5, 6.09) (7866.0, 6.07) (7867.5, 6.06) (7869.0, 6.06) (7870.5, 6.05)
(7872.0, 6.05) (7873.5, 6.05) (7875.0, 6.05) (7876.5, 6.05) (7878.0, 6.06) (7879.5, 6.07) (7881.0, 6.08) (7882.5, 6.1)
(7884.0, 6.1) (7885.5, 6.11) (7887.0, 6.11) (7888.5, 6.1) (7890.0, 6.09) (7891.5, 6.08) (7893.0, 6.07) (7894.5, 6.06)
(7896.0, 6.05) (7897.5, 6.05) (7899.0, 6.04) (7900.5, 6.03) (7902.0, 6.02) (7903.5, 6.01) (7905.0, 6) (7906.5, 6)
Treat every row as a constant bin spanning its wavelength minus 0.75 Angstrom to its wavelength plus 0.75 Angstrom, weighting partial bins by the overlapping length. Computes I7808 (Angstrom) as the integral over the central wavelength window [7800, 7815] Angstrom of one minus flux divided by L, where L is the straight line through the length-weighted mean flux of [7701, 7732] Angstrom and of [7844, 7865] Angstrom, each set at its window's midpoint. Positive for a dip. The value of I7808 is 0.0 Angstrom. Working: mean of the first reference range 6.24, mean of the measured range 6.13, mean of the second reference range 6.09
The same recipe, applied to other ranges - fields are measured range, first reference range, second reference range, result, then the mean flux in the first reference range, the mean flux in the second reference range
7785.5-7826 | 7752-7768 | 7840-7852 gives 0.1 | 6.2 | 6.08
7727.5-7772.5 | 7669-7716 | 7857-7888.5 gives 0.2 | 6.3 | 6.08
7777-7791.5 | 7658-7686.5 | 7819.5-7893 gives 0.0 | 6.34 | 6.08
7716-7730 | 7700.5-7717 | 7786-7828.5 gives 0.0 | 6.26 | 6.12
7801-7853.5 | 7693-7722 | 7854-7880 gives 0.3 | 6.26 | 6.08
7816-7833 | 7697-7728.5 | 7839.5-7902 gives 0.1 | 6.25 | 6.08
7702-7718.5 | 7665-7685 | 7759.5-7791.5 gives 0.1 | 6.34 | 6.19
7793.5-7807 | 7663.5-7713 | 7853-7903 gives 0.1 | 6.31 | 6.08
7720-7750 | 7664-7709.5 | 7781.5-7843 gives 0.1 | 6.31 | 6.12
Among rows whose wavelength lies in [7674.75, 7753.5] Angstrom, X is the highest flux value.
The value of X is 6.35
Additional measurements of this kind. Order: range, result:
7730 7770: 6.24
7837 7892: 6.12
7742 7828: 6.21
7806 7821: 6.13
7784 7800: 6.17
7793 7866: 6.15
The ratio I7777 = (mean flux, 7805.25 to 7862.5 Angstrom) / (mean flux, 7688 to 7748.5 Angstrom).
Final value 1.0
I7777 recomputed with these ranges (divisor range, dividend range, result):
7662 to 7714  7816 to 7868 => 0.96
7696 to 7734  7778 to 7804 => 0.99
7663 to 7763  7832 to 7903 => 0.97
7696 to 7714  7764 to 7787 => 0.99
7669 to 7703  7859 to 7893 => 0.96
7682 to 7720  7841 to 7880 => 0.97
